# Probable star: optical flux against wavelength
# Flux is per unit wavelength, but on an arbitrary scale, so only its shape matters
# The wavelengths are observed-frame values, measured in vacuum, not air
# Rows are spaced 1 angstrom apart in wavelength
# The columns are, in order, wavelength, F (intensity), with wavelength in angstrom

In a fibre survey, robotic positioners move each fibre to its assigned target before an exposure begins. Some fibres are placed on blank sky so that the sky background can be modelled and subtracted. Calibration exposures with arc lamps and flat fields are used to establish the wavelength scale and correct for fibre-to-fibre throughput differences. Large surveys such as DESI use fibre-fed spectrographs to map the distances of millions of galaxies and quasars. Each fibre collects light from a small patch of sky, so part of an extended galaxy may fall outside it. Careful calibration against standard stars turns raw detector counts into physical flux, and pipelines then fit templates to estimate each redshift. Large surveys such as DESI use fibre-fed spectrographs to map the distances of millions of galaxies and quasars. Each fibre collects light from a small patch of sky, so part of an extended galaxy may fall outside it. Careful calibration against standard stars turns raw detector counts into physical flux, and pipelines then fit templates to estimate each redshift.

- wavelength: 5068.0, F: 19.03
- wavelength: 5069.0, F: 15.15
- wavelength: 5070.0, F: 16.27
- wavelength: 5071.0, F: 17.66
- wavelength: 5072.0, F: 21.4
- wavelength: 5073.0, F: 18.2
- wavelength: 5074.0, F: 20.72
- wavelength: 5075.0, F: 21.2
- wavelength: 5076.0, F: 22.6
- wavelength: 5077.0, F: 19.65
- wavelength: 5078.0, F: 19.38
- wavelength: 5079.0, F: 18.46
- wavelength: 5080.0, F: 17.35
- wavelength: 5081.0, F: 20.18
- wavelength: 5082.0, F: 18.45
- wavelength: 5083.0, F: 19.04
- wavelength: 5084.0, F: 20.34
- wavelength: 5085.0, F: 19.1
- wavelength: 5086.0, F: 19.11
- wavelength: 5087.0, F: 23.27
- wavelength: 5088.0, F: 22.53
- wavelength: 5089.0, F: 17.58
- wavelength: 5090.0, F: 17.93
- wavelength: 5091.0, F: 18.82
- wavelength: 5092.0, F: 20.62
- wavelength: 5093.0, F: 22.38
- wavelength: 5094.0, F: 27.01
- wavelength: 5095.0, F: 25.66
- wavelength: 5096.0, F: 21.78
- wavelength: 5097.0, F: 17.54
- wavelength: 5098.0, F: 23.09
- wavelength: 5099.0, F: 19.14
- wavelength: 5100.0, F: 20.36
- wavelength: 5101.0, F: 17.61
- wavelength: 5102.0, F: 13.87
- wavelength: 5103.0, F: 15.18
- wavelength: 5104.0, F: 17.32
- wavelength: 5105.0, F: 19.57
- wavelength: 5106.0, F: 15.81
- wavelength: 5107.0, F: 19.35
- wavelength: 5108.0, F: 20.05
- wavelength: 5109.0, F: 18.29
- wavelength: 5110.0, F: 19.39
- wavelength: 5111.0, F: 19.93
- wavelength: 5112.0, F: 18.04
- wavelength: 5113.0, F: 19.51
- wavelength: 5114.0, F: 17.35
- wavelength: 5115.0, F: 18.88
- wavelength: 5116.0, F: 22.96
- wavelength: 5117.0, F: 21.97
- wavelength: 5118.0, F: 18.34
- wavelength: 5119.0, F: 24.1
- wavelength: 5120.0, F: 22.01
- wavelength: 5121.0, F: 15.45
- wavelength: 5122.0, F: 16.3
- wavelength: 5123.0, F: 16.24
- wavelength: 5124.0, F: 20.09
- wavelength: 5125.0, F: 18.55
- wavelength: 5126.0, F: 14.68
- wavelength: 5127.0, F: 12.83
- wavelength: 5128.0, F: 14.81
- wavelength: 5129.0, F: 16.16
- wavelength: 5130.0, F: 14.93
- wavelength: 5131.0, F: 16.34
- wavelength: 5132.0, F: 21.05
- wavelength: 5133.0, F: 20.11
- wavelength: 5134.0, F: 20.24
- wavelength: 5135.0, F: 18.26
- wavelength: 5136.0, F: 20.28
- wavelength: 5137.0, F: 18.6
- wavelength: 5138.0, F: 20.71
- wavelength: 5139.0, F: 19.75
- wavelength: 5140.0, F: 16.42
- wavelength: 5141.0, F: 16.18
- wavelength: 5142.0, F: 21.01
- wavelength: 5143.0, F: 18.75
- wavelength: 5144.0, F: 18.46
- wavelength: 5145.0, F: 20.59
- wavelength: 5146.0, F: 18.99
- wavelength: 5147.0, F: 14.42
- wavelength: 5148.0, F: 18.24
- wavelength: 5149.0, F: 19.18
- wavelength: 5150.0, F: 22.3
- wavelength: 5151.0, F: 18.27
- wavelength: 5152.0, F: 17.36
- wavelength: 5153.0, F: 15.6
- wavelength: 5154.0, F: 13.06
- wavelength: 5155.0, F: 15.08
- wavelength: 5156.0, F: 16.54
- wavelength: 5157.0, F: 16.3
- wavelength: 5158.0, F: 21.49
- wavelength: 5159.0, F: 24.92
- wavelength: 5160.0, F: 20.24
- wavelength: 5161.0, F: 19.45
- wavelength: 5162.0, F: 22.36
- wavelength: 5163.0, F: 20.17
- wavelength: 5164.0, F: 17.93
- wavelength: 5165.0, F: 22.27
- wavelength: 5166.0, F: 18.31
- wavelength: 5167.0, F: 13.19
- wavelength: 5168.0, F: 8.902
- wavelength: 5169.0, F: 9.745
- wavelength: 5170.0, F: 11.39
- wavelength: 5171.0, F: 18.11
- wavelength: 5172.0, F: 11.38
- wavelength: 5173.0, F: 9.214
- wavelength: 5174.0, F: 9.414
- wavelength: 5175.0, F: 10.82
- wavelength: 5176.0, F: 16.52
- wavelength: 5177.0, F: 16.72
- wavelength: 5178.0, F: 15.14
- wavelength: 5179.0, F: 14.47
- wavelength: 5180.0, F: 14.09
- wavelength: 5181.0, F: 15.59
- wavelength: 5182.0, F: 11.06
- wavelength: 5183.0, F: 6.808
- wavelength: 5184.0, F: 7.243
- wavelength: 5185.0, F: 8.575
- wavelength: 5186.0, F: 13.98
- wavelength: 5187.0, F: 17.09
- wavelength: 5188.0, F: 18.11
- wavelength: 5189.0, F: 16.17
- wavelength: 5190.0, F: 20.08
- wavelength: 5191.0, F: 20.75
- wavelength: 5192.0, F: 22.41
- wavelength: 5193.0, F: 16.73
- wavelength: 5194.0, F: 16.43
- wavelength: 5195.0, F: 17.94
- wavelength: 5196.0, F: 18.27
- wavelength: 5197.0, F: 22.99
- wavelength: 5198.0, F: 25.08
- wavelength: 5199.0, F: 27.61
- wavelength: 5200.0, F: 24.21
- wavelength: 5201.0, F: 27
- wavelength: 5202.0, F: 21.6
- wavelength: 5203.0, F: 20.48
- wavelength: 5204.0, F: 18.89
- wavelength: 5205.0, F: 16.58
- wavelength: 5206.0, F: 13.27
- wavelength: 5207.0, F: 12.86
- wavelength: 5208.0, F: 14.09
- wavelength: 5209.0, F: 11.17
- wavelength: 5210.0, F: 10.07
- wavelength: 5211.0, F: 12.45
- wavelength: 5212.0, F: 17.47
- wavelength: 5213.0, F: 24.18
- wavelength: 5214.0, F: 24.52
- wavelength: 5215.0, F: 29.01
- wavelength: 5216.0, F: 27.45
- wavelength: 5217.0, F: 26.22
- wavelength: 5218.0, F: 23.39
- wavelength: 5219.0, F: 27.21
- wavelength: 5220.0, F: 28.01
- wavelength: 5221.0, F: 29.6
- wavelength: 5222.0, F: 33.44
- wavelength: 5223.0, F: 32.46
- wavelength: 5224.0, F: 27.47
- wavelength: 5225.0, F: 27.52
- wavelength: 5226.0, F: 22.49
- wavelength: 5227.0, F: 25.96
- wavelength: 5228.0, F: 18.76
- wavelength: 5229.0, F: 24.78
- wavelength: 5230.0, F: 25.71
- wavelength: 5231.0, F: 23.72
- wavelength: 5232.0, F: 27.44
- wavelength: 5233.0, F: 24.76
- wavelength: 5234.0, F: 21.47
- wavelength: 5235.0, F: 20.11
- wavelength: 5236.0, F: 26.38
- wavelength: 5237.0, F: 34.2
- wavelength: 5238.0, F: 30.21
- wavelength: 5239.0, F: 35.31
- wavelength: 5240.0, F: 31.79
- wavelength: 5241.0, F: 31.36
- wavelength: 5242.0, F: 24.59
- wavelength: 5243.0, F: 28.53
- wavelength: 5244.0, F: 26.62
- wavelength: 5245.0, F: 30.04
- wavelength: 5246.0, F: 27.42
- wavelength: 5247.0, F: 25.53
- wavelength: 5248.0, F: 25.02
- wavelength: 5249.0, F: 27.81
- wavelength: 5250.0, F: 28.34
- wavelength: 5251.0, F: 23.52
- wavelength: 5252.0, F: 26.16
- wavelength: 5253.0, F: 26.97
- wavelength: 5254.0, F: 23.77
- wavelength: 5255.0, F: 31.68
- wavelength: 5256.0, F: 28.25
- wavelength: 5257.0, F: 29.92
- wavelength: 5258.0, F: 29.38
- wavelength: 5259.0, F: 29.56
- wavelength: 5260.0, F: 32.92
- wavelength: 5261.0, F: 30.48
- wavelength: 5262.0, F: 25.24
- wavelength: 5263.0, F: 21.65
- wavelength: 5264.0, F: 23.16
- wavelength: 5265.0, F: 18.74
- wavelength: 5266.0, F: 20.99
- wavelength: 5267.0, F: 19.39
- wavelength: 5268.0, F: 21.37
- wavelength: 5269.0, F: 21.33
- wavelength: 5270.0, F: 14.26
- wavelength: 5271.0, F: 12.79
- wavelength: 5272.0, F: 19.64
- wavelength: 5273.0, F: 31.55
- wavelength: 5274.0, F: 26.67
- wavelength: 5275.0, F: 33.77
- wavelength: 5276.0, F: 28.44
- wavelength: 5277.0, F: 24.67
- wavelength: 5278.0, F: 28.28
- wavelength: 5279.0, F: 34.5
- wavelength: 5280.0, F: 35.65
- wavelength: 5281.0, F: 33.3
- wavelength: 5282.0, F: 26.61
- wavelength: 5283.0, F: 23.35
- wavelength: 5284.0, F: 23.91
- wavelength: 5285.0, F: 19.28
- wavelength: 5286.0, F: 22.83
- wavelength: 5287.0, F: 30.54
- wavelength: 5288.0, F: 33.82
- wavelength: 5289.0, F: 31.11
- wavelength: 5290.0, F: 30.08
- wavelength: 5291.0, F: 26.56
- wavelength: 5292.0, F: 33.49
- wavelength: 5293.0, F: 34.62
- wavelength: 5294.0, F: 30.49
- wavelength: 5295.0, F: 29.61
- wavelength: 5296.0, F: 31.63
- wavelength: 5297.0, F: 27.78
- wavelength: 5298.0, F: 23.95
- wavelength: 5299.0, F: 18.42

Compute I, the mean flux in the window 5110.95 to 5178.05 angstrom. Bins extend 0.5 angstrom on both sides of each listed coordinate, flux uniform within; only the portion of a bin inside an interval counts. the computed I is 17.5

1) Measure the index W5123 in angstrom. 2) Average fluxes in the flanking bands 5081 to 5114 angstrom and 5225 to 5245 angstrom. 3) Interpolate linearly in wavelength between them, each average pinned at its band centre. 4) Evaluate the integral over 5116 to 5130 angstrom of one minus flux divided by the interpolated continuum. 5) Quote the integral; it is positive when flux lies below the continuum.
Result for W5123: 2.00 angstrom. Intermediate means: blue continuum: 19.6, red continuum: 26.6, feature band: 17.9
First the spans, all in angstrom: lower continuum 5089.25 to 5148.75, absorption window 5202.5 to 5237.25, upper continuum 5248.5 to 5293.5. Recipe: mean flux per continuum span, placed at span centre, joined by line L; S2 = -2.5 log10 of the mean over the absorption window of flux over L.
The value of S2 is 0.06 mag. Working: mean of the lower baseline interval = 18.8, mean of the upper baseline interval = 26.7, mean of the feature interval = 22.9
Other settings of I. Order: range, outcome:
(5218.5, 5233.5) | 26.6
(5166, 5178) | 12.7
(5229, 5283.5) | 26.5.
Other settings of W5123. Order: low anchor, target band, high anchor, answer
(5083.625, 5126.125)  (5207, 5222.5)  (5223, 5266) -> 1.9 angstrom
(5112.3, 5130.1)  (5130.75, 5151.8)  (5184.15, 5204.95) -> -0.5 angstrom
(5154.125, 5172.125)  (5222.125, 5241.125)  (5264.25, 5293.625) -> -3.7 angstrom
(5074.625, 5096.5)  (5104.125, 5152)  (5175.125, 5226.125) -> 3.9 angstrom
